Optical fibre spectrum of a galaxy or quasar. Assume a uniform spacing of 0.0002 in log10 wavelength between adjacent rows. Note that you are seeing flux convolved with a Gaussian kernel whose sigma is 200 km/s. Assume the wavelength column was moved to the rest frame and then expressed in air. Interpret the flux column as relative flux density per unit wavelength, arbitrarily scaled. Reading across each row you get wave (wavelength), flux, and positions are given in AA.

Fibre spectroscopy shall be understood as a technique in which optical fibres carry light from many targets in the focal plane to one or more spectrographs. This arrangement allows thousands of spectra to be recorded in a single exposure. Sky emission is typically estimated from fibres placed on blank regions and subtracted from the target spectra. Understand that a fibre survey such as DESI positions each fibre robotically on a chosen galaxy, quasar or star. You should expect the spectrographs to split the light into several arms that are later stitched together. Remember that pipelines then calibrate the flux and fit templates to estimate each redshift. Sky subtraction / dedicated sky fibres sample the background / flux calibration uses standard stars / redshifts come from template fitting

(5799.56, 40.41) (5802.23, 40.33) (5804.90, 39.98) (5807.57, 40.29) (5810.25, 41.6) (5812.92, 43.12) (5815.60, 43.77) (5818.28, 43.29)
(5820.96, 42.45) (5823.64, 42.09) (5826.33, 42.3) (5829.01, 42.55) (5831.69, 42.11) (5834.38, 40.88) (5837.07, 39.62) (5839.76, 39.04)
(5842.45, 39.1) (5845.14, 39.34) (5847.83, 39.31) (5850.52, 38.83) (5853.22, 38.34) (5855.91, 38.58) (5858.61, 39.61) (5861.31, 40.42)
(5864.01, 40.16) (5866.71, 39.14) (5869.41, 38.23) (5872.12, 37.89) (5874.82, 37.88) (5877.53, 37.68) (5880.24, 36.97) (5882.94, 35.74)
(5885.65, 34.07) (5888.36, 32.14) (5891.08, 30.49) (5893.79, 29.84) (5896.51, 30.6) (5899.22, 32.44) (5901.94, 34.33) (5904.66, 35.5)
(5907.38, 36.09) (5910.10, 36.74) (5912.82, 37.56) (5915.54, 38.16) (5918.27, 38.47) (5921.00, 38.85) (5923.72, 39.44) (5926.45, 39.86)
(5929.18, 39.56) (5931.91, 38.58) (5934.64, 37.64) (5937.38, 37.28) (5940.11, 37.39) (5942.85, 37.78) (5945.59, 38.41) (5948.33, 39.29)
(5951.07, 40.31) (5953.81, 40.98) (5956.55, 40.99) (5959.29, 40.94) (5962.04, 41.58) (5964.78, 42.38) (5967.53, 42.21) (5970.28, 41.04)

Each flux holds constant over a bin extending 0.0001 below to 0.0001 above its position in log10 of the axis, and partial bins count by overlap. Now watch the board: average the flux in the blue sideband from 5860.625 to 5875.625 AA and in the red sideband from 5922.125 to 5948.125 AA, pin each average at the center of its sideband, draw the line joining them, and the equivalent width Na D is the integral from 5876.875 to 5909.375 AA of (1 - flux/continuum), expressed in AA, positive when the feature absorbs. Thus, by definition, 4.2 AA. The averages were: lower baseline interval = 38.9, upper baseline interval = 38.5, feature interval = 33.8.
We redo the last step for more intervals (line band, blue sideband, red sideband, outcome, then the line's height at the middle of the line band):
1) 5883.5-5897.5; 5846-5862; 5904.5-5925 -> 2.41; 38.3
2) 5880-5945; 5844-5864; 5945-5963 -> 6.30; 39.9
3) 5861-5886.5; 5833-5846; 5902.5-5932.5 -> 0.72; 38.9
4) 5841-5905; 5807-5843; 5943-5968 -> 7.35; 41.3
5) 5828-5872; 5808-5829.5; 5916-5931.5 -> 2.01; 41.5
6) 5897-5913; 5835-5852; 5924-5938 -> 1.58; 38.9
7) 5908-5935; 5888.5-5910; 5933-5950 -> -2.16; 35.6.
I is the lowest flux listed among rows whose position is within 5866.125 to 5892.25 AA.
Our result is 30.49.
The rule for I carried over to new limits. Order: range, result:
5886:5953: 29.84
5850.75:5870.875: 38.23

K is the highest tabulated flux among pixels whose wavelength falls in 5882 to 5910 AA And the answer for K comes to 36.09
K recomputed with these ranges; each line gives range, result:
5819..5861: 42.55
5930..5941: 38.58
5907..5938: 39.86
